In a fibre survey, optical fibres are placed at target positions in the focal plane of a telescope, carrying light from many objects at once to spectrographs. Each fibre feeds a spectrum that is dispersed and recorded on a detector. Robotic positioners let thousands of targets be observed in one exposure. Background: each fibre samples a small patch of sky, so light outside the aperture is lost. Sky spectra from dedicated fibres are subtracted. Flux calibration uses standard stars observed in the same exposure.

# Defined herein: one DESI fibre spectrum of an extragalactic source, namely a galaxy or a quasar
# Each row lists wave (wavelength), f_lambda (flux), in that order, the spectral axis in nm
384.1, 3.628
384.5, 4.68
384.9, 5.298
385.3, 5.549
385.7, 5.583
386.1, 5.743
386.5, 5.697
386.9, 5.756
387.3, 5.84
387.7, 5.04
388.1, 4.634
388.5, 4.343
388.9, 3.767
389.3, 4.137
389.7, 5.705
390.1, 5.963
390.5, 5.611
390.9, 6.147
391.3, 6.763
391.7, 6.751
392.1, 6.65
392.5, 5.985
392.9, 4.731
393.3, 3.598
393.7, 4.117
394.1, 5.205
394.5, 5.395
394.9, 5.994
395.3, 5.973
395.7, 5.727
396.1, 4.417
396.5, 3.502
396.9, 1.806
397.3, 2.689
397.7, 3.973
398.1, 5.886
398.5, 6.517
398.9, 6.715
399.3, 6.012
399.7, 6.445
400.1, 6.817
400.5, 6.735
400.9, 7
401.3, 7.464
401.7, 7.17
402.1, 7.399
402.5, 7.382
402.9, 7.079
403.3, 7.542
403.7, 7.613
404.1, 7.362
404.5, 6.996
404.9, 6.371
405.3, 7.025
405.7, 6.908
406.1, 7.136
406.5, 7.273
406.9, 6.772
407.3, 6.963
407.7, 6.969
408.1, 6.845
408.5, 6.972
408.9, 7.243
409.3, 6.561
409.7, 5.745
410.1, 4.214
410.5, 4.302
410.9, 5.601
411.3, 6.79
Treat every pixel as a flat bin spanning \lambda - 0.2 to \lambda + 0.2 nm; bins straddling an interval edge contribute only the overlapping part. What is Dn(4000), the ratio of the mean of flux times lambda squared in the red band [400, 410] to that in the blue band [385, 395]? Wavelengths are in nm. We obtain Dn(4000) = 1.40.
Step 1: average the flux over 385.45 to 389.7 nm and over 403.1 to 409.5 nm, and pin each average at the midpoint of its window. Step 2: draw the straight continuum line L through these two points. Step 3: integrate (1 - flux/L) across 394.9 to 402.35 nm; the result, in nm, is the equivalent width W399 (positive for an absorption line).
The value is 0.678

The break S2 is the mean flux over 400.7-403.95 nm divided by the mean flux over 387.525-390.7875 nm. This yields 1.49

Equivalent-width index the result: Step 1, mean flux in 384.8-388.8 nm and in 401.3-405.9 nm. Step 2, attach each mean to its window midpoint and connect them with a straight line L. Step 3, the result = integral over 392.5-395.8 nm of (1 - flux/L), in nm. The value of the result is 0.543 nm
